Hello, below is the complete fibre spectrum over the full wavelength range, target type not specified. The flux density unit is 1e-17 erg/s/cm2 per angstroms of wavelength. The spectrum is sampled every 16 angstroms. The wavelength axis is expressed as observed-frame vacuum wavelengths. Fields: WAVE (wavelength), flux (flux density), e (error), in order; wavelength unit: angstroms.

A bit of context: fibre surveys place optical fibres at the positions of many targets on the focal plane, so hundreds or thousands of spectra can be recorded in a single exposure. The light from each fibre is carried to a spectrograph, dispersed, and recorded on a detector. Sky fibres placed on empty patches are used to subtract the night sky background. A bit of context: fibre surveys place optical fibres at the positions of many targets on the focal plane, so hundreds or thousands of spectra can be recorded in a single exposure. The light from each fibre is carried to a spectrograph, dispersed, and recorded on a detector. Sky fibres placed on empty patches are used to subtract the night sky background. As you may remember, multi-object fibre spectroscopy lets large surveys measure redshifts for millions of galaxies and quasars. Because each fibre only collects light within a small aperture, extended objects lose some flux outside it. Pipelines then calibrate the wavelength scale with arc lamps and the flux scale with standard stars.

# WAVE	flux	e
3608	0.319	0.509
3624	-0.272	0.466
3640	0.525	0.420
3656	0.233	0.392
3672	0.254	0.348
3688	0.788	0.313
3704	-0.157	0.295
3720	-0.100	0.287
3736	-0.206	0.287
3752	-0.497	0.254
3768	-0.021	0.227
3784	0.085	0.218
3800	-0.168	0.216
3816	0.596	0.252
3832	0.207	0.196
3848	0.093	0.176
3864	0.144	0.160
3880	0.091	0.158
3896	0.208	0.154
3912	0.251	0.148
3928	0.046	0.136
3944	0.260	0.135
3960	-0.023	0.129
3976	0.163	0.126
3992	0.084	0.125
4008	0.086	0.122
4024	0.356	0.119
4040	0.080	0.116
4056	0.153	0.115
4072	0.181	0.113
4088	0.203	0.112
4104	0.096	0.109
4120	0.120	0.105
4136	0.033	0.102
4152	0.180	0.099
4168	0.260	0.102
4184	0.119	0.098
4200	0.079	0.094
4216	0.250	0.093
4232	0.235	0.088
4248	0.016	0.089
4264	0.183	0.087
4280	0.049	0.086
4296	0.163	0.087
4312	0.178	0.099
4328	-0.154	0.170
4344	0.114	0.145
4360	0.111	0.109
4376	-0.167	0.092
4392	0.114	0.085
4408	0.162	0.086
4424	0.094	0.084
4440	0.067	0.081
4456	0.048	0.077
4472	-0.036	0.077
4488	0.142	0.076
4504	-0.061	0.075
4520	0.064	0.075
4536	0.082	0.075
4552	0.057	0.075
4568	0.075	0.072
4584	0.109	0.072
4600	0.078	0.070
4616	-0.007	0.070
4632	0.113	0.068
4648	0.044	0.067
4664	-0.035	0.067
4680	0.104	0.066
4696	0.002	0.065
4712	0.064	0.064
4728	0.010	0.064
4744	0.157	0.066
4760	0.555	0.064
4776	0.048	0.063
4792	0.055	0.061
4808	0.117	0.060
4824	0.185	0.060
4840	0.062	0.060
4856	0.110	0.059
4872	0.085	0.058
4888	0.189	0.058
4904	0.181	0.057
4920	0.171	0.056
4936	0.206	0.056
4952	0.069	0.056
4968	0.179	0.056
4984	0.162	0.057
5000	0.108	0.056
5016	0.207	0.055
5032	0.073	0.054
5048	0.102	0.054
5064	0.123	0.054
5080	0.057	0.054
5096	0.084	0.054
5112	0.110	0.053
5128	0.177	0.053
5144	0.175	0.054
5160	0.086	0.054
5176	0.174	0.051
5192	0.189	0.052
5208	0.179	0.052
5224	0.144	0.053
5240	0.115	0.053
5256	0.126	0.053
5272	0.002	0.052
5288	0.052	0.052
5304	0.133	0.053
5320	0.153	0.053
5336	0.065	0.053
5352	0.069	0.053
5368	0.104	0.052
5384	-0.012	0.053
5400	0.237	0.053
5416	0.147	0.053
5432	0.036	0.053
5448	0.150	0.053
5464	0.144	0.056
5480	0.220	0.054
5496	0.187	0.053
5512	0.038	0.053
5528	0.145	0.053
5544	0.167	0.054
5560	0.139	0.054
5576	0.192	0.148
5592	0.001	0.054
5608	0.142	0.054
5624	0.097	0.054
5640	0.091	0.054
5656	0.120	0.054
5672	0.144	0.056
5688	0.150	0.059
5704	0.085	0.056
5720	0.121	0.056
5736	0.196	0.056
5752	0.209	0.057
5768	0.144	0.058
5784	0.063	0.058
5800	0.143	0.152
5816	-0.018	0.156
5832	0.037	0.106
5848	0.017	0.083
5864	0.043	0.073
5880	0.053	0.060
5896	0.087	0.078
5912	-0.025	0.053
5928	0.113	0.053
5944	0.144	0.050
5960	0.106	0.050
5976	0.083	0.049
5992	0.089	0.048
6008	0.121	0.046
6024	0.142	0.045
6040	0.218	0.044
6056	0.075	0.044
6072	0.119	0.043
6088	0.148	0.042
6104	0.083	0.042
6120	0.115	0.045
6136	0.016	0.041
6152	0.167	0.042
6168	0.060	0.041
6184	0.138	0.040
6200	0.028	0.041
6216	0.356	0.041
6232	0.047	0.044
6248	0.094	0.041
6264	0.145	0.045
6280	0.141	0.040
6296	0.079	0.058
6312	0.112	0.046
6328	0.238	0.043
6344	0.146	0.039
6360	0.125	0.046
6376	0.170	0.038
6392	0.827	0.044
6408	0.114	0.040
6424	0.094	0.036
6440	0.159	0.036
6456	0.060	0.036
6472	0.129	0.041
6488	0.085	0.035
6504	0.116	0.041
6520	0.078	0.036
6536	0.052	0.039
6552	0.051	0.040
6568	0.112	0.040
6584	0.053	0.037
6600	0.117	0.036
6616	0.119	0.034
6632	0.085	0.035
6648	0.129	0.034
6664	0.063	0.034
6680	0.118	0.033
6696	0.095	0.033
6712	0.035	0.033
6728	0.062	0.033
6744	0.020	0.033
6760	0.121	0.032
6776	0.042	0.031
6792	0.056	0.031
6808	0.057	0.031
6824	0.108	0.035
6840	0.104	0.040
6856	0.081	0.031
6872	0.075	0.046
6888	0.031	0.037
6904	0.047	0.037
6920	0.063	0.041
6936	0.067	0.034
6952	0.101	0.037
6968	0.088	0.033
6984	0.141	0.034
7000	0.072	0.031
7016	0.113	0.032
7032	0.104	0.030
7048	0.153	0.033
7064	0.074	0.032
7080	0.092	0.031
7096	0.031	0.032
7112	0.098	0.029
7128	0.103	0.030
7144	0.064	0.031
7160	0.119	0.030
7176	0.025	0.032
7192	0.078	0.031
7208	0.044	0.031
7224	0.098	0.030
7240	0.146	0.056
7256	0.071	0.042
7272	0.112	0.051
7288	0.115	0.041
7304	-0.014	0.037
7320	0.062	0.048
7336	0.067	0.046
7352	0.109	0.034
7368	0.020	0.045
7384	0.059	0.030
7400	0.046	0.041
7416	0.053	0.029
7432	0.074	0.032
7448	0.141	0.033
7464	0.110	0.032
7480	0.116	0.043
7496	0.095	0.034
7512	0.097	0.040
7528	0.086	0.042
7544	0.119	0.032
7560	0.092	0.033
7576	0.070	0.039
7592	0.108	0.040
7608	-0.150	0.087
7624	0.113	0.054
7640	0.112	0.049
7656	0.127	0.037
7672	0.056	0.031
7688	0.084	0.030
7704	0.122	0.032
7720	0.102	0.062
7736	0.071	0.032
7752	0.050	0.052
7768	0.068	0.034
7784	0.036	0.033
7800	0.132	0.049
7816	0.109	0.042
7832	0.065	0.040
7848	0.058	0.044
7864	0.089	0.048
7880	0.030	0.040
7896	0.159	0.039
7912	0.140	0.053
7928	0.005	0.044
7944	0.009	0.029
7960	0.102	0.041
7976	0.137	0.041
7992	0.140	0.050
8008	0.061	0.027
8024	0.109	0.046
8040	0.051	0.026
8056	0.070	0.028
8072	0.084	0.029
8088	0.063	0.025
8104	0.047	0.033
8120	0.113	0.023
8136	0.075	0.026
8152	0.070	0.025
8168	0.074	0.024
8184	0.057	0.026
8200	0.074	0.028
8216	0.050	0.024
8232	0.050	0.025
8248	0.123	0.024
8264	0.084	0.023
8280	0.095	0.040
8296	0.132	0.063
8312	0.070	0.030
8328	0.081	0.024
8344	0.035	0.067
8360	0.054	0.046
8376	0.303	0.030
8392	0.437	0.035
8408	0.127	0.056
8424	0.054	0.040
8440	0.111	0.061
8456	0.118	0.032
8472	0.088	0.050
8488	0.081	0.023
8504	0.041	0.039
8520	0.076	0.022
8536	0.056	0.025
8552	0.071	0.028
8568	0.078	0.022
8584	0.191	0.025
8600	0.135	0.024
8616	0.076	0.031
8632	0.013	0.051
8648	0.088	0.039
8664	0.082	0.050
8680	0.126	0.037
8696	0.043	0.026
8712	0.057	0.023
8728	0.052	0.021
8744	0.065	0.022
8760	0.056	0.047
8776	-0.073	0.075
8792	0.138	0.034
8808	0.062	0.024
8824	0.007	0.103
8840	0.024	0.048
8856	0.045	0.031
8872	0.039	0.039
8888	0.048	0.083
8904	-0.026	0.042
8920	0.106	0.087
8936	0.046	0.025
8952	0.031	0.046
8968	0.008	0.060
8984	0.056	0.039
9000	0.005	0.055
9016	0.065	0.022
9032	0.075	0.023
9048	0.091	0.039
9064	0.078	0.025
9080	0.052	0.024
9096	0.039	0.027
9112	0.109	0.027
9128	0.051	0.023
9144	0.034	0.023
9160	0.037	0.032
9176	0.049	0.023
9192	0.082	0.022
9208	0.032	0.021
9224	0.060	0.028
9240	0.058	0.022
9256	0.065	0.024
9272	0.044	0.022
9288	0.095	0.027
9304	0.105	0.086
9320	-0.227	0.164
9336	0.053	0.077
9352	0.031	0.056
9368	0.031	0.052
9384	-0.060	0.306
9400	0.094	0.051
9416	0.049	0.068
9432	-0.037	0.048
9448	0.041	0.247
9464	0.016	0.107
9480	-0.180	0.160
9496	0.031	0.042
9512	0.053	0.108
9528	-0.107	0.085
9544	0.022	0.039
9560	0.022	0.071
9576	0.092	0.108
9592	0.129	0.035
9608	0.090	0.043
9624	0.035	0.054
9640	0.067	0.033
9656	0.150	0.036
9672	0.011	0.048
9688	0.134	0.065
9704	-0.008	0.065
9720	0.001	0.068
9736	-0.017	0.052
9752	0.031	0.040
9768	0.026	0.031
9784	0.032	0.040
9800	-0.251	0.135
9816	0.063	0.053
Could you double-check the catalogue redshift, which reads 0.277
